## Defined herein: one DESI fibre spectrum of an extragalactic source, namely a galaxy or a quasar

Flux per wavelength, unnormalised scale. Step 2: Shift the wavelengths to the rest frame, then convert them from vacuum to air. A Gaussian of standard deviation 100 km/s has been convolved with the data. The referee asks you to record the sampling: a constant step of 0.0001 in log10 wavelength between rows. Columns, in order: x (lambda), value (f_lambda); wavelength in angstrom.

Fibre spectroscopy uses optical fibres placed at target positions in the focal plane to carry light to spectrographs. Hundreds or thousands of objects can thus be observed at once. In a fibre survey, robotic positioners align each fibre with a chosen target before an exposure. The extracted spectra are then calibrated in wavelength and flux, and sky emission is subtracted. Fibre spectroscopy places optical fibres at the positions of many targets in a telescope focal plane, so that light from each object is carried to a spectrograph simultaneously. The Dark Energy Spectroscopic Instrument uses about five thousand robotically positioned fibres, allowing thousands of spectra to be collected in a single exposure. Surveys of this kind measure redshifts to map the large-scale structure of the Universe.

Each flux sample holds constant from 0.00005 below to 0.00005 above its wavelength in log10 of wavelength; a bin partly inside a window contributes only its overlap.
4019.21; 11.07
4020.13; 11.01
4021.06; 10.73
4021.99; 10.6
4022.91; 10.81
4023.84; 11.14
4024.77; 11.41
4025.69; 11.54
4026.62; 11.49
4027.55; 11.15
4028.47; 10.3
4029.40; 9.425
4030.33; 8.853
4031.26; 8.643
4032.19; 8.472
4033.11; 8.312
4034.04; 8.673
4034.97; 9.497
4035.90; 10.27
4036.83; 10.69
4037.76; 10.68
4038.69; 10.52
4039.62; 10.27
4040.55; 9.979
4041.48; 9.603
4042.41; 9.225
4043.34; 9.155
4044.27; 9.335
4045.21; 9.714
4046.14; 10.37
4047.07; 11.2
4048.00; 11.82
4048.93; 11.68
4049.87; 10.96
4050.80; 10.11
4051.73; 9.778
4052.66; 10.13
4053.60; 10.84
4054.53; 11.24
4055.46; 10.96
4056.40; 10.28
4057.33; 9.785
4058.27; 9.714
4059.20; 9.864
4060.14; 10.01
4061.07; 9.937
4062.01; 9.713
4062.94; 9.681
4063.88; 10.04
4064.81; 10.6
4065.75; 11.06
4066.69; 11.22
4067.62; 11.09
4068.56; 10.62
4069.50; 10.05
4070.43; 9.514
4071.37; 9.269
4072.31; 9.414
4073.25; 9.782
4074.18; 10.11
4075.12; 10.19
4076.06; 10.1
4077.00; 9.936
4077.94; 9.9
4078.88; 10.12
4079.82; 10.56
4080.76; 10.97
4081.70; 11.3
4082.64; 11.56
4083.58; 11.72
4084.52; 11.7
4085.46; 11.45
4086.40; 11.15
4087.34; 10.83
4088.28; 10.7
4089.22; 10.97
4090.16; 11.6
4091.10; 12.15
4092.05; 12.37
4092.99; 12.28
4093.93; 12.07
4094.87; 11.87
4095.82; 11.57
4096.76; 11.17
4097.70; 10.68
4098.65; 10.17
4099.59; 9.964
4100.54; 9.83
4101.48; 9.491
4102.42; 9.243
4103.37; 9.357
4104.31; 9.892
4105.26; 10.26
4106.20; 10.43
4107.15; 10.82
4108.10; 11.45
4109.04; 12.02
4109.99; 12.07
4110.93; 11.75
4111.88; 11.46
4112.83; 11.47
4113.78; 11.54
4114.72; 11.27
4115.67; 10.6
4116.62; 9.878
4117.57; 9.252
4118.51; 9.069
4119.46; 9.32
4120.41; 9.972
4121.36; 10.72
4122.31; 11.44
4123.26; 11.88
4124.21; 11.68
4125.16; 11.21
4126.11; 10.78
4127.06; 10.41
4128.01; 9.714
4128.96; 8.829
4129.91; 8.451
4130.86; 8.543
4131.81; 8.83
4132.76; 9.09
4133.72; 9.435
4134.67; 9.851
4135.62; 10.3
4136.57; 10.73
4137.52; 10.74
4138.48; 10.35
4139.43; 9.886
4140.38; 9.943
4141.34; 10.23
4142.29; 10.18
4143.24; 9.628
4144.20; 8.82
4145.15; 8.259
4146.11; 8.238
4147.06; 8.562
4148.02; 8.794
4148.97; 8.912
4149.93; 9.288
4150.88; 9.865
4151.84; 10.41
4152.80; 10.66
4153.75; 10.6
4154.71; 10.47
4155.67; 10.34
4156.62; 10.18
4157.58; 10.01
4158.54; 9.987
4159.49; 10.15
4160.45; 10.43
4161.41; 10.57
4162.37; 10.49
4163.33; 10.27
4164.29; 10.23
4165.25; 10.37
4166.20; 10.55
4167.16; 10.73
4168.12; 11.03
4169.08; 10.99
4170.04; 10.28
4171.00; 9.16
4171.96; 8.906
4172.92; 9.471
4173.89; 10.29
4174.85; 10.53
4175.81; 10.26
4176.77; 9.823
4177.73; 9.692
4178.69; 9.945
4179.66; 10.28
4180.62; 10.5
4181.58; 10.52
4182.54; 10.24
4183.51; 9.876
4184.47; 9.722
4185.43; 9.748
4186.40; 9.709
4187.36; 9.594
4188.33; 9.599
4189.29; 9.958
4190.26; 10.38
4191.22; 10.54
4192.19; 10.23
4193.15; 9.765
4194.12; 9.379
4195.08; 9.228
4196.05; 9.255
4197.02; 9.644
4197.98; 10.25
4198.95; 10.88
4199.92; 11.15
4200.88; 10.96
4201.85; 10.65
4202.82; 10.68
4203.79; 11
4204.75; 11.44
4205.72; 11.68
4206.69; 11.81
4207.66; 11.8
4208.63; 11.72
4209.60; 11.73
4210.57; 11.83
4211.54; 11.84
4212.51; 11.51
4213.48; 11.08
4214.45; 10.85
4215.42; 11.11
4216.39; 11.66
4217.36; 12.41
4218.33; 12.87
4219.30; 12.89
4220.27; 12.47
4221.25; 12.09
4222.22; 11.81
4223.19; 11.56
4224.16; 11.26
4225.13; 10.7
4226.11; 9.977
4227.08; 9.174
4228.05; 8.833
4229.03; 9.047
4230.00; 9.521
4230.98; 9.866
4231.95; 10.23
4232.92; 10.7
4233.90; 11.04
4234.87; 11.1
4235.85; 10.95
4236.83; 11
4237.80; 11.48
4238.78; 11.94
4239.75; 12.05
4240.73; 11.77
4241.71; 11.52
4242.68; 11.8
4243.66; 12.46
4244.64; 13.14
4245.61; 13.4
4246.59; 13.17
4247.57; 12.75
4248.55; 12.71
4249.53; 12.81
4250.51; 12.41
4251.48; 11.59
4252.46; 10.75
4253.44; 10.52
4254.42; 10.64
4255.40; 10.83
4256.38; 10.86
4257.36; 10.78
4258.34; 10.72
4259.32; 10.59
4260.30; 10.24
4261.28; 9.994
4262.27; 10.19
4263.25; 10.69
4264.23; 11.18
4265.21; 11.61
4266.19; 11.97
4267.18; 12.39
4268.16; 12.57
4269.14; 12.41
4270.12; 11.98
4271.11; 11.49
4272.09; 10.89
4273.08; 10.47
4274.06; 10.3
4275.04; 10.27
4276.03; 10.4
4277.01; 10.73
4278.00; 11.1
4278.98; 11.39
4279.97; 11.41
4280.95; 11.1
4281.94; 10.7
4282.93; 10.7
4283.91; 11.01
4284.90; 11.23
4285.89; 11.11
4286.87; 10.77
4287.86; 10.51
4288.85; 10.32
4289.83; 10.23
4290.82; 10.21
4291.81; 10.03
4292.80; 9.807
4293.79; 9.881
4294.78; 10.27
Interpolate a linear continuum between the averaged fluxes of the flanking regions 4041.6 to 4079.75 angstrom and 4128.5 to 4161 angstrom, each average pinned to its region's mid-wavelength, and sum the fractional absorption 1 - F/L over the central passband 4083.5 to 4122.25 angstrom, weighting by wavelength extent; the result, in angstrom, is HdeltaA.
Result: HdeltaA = -3.6 angstrom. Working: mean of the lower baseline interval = 10.2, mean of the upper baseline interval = 9.68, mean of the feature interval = 10.9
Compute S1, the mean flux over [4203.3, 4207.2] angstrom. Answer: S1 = 11.5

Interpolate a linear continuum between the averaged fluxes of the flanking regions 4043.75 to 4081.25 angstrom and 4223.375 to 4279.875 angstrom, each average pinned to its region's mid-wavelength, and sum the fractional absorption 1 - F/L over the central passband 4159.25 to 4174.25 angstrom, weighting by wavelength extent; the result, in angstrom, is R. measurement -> 0.7 angstrom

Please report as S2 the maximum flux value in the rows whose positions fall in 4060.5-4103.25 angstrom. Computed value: 12.37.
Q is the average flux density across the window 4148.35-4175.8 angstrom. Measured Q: 10.2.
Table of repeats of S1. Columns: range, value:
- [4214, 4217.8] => 11.5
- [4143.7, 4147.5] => 8.47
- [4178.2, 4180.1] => 10.1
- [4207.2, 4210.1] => 11.7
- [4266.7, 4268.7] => 12.5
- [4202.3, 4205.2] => 11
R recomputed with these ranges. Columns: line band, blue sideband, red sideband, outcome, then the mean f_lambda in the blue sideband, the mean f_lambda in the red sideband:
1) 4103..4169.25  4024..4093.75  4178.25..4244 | 2.7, 10.4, 10.8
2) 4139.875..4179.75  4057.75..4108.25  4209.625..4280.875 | 3.6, 10.6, 11.3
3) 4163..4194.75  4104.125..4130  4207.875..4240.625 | 2.6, 10.7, 11.2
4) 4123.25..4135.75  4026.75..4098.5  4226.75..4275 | 1.0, 10.4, 11.2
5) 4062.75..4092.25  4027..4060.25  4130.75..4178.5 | -2.0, 10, 9.92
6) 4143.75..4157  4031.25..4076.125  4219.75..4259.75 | 1.5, 10.1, 11.3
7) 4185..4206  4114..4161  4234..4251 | 1.7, 9.93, 12.1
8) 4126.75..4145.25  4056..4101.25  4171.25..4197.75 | 1.1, 10.6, 9.89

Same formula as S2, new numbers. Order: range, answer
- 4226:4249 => 13.4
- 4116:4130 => 11.88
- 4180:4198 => 10.54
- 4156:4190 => 11.03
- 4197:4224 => 12.89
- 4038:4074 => 11.82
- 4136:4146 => 10.74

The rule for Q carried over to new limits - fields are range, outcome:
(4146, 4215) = 10.3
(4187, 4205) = 10.2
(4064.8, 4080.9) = 10.2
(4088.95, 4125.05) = 10.9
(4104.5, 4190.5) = 10.1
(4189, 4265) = 11.1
